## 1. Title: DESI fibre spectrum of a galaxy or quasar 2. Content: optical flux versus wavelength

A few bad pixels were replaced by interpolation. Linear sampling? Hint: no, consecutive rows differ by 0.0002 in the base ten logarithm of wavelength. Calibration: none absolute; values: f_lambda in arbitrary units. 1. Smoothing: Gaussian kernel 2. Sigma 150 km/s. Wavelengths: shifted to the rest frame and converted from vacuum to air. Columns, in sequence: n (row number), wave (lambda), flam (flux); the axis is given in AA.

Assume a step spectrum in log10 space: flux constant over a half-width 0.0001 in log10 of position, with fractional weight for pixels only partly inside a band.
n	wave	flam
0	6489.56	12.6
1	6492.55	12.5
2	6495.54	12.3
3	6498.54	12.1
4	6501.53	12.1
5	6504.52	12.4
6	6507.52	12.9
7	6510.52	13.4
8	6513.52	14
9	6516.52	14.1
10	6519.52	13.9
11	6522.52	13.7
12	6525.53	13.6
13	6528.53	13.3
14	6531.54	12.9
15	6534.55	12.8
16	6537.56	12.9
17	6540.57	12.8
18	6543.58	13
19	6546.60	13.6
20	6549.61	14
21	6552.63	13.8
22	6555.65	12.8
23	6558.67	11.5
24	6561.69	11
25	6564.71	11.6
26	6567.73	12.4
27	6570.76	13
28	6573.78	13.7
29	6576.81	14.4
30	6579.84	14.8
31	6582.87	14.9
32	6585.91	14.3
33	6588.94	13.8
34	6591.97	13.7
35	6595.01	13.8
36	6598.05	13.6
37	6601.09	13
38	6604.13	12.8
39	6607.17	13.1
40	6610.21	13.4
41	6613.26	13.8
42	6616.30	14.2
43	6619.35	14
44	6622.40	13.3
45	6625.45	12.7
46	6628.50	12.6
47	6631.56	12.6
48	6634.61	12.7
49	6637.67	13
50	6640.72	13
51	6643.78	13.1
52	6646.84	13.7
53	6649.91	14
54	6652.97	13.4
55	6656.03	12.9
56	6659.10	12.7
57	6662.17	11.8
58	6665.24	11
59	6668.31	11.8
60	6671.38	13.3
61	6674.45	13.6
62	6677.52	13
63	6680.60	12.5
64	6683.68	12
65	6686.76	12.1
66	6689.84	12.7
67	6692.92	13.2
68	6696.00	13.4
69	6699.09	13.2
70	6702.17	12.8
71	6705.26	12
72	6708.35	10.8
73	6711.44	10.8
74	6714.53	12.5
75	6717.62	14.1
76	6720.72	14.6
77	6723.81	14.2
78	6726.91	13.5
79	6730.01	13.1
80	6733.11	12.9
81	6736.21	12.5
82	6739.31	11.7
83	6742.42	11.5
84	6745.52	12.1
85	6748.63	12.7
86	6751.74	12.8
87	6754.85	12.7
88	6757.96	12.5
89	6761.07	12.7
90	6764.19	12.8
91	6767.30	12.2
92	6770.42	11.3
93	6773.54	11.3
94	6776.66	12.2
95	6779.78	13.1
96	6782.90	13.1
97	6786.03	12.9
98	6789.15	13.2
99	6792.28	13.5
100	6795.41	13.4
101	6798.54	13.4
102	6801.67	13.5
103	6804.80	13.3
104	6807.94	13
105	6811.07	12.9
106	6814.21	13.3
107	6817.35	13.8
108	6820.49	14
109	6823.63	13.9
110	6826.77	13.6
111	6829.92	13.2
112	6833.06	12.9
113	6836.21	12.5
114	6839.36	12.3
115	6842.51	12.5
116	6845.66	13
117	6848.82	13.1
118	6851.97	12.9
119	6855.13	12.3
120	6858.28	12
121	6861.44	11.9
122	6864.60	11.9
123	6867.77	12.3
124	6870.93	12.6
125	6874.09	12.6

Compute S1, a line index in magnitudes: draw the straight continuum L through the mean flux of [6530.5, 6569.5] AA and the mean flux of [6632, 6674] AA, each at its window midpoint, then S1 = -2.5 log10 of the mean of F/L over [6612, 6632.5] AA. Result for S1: -0.05 mag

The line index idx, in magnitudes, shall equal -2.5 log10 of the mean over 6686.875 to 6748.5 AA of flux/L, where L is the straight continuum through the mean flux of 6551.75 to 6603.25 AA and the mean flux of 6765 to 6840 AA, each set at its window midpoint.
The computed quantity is 0.03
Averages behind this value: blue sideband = 13.3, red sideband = 13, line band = 12.7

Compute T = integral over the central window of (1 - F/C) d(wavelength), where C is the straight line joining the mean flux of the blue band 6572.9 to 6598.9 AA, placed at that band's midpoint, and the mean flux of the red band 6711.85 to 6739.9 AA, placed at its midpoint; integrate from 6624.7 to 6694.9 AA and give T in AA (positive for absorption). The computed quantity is 4.5 AA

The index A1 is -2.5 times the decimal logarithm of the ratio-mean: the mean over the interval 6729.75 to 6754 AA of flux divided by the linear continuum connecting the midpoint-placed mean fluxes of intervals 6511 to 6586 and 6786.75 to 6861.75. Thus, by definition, 0.06 mag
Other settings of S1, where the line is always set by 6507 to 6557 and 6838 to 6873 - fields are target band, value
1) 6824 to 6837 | -0.05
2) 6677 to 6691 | 0.05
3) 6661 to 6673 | 0.09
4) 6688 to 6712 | 0.04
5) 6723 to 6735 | -0.04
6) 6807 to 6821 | -0.07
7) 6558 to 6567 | 0.16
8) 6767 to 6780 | 0.07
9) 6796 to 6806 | -0.07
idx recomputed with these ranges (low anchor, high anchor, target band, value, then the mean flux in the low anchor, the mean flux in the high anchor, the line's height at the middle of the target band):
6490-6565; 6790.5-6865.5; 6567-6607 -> -0.06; 12.9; 13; 13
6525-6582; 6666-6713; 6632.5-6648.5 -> -0.03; 13.1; 12.5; 12.7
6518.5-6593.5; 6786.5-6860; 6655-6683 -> 0.06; 13.3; 13.1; 13.2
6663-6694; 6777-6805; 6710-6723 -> -0.03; 12.5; 13.2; 12.7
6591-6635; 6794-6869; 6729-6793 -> 0.05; 13.3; 13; 13.1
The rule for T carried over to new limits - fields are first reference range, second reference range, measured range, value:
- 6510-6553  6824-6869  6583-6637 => -0.67 AA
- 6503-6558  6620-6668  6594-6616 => -0.69 AA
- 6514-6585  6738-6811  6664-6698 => 0.75 AA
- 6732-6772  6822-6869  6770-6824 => -2.48 AA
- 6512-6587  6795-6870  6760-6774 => 1.00 AA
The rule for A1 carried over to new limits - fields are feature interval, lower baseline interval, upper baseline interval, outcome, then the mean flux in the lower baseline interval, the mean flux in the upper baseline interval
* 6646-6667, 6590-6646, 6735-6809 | 0.031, 13.3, 12.6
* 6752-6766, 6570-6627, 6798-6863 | 0.046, 13.7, 13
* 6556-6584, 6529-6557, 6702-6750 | 0.008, 13.2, 12.6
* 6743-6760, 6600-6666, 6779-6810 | 0.058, 13.1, 13.2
